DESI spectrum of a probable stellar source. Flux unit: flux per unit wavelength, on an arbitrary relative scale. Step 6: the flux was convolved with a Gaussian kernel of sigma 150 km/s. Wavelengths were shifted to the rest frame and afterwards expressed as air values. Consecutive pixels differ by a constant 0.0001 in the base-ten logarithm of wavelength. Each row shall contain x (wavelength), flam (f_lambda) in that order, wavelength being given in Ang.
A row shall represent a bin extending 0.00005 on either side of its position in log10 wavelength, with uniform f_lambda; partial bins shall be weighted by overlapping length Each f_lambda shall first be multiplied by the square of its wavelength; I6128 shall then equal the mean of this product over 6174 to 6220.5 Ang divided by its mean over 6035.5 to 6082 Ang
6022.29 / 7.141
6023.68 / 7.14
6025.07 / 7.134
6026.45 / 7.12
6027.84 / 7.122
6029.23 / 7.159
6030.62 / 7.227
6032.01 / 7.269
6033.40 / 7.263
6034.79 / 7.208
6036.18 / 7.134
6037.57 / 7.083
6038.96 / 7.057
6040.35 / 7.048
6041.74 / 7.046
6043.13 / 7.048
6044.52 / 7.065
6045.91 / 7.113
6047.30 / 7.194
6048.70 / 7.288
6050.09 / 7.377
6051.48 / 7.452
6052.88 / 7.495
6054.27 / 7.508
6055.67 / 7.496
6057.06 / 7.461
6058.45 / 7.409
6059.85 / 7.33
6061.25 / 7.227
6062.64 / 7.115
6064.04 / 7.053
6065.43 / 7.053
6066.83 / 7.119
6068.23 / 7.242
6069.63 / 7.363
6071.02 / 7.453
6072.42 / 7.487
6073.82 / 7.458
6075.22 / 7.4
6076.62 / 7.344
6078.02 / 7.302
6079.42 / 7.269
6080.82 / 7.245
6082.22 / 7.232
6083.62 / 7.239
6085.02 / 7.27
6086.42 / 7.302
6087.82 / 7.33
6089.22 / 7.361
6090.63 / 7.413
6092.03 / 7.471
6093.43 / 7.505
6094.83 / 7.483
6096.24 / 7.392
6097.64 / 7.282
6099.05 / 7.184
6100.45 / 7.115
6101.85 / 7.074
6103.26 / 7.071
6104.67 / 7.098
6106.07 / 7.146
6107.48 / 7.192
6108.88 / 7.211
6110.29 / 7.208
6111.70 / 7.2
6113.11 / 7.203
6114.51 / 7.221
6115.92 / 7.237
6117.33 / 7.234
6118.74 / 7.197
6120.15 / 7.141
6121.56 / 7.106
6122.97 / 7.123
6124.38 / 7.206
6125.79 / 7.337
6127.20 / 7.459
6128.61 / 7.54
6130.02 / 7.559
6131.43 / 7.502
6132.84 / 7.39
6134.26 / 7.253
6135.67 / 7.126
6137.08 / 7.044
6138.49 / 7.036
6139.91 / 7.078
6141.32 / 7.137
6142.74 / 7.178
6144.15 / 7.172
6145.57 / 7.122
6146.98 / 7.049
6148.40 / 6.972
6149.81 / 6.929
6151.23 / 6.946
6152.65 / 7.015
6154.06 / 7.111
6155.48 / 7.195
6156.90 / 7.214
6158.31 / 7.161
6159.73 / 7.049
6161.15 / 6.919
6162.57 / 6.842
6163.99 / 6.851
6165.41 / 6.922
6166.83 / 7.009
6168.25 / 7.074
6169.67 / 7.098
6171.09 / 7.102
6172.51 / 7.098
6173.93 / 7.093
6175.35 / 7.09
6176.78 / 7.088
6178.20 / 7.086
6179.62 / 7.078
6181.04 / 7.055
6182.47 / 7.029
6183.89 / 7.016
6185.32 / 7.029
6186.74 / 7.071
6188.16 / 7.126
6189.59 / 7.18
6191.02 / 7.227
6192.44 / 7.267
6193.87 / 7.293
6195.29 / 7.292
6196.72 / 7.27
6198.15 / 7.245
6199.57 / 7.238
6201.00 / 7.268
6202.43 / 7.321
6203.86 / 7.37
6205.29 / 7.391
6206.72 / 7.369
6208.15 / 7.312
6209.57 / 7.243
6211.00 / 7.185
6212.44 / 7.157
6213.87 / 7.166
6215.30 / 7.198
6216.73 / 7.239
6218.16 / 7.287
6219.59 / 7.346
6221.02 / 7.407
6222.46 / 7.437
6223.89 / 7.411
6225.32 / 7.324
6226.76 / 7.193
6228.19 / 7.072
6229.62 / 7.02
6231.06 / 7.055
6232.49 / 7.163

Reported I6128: 1.0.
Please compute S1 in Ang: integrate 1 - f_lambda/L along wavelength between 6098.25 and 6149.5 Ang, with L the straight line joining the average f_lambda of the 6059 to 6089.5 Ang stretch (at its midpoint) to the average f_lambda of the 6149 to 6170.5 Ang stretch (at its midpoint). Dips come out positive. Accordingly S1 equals -0.46 Ang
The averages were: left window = 7.28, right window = 7.02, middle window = 7.2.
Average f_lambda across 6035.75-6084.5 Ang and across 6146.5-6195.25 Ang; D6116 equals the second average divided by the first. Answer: 0.97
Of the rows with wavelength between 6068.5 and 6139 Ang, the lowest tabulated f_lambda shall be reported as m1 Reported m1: 7.036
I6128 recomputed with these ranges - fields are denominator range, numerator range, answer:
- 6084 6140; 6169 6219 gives 1.02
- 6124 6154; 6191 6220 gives 1.03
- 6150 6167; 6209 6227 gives 1.06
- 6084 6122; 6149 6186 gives 0.99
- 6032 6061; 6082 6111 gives 1.02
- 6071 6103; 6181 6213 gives 1.02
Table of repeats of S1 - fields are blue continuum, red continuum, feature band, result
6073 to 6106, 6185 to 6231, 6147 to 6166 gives 0.7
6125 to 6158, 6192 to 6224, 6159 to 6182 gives 0.7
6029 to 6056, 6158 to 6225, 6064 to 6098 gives -0.6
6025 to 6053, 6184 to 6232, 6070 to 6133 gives -0.8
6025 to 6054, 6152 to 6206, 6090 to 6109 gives -0.3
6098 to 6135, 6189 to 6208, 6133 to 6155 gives 0.5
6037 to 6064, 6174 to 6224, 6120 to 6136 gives -0.2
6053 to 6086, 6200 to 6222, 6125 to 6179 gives 1.2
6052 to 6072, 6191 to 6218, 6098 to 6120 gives 0.4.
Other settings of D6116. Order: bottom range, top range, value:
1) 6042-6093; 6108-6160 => 0.98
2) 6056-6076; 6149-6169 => 0.96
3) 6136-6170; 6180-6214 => 1.02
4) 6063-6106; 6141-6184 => 0.97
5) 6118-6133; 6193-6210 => 1.00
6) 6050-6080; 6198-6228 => 0.99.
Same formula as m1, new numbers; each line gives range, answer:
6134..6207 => 6.842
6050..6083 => 7.053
